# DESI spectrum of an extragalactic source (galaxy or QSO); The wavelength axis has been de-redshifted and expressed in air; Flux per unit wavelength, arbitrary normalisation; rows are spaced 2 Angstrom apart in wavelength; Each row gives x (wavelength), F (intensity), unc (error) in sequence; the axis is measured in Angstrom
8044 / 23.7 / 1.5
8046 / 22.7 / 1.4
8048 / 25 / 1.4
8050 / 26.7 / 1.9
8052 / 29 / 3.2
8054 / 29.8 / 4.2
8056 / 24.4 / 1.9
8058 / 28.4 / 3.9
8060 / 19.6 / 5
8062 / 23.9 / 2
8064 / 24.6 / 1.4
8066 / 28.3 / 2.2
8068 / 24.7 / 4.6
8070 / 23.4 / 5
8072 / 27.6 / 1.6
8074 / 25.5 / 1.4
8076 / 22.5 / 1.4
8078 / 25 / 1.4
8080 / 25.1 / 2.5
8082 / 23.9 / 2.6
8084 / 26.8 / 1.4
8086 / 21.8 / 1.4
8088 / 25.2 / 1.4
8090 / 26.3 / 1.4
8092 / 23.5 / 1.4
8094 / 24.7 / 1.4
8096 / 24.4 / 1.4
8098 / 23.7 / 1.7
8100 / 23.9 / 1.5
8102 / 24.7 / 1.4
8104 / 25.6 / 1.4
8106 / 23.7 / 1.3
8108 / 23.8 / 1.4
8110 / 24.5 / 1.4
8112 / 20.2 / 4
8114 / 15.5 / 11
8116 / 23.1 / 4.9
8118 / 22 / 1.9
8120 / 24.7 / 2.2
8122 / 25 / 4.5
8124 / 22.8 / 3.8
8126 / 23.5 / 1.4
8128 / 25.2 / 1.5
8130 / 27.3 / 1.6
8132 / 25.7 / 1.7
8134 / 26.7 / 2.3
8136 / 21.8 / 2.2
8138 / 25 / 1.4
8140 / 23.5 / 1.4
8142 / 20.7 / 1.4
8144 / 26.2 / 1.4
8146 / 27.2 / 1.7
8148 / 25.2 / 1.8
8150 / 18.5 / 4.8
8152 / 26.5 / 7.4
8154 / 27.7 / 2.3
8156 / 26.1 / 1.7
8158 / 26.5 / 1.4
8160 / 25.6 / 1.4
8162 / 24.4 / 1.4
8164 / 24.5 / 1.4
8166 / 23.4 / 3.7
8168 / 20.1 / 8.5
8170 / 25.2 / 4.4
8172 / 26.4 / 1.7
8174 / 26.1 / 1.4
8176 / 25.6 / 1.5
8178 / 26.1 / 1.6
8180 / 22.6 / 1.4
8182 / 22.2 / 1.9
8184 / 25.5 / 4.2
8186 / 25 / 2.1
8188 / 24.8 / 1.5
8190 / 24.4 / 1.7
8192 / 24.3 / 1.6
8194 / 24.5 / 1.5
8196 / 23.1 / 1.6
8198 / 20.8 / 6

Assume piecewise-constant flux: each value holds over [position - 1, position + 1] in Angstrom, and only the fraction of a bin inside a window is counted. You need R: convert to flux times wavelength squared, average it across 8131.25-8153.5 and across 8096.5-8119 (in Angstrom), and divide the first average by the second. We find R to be 1.08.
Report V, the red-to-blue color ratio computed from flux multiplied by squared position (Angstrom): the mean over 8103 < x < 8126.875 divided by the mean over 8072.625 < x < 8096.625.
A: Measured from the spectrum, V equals 0.94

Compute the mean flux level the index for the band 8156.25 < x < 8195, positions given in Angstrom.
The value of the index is 24.6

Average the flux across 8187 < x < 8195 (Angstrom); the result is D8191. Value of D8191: 24.5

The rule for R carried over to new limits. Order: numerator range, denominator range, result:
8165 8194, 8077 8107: 1.02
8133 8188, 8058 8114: 1.03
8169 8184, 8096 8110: 1.05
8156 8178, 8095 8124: 1.09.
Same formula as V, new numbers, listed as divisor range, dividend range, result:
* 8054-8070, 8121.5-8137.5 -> 1.00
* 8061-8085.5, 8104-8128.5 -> 0.92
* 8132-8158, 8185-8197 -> 1.00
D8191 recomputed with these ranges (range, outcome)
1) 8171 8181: 25.4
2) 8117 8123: 23.9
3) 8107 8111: 24.1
